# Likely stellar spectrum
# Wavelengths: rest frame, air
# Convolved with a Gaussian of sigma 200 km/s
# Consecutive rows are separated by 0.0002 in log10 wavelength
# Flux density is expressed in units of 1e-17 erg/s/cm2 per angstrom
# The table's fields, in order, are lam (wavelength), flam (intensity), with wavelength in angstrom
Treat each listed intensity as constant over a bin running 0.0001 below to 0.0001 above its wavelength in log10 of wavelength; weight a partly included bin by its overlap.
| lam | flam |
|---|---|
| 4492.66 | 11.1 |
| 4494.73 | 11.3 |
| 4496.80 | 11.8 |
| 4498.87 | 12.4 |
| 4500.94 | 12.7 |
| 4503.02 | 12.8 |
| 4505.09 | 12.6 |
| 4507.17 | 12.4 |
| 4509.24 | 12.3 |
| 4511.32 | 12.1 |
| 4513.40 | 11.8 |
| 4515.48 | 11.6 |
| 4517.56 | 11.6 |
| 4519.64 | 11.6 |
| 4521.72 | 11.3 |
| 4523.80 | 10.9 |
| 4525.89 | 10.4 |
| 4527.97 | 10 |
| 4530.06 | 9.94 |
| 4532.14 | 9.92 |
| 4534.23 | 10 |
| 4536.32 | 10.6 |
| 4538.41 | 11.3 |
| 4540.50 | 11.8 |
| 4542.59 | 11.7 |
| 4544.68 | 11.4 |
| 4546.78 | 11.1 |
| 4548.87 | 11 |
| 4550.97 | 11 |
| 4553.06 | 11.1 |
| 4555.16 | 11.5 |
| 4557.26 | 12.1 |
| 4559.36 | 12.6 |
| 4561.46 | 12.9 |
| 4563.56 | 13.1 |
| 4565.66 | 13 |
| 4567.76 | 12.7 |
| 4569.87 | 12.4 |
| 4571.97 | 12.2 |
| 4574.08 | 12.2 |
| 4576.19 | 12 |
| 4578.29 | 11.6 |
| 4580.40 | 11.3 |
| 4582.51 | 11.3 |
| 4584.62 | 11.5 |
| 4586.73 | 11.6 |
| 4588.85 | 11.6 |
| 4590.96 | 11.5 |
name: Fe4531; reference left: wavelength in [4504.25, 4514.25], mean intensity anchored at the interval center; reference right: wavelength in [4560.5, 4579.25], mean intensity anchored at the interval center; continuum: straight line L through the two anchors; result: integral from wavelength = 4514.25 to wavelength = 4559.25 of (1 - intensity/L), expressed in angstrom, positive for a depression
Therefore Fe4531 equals 4.6 angstrom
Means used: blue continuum 12.2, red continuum 12.5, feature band 11.1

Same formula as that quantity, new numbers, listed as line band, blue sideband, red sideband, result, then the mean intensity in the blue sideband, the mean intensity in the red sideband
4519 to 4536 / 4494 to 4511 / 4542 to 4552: 1.76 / 12.3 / 11.2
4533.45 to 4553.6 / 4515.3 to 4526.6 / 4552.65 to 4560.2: 0.89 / 11.2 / 11.9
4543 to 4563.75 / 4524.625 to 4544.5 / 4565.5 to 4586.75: -0.86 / 10.7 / 12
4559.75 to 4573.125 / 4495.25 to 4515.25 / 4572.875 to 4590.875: -1.08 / 12.3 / 11.6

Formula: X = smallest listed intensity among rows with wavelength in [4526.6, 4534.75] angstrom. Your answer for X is 9.92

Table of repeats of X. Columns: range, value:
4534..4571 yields 10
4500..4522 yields 11.3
